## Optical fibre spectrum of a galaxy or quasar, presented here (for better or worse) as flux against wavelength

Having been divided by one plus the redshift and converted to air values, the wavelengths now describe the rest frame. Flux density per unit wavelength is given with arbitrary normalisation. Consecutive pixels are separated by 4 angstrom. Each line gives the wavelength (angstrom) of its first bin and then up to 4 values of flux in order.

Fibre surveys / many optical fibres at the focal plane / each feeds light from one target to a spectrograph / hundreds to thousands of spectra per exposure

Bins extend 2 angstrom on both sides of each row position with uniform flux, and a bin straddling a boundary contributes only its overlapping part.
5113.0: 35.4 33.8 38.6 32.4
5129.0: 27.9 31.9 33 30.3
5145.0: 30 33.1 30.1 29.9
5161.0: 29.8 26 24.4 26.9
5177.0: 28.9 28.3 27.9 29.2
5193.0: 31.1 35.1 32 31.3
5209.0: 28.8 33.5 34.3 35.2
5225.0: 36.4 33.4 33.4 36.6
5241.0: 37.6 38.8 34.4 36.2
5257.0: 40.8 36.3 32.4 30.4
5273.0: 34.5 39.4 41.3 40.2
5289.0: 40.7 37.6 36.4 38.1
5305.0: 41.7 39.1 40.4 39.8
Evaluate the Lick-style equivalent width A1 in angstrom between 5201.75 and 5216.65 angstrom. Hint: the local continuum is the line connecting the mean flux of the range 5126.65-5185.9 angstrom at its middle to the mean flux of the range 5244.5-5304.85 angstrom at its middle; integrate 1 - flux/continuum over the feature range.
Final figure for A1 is 0.6 angstrom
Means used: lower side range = 29.3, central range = 31.6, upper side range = 37.3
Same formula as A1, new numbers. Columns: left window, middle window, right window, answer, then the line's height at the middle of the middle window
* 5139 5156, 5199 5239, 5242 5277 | 0.6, 34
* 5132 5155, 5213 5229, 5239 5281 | -0.1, 34.7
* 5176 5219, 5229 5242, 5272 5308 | -0.4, 34.3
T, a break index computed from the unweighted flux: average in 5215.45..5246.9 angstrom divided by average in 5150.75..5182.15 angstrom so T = 1.27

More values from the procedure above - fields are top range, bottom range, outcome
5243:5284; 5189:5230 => 1.11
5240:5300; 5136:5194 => 1.27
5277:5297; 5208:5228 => 1.17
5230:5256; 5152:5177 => 1.30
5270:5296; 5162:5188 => 1.41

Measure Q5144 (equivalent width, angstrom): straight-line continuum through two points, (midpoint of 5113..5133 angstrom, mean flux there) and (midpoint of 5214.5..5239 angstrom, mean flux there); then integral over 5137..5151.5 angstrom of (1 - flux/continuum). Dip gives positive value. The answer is 0.97 angstrom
